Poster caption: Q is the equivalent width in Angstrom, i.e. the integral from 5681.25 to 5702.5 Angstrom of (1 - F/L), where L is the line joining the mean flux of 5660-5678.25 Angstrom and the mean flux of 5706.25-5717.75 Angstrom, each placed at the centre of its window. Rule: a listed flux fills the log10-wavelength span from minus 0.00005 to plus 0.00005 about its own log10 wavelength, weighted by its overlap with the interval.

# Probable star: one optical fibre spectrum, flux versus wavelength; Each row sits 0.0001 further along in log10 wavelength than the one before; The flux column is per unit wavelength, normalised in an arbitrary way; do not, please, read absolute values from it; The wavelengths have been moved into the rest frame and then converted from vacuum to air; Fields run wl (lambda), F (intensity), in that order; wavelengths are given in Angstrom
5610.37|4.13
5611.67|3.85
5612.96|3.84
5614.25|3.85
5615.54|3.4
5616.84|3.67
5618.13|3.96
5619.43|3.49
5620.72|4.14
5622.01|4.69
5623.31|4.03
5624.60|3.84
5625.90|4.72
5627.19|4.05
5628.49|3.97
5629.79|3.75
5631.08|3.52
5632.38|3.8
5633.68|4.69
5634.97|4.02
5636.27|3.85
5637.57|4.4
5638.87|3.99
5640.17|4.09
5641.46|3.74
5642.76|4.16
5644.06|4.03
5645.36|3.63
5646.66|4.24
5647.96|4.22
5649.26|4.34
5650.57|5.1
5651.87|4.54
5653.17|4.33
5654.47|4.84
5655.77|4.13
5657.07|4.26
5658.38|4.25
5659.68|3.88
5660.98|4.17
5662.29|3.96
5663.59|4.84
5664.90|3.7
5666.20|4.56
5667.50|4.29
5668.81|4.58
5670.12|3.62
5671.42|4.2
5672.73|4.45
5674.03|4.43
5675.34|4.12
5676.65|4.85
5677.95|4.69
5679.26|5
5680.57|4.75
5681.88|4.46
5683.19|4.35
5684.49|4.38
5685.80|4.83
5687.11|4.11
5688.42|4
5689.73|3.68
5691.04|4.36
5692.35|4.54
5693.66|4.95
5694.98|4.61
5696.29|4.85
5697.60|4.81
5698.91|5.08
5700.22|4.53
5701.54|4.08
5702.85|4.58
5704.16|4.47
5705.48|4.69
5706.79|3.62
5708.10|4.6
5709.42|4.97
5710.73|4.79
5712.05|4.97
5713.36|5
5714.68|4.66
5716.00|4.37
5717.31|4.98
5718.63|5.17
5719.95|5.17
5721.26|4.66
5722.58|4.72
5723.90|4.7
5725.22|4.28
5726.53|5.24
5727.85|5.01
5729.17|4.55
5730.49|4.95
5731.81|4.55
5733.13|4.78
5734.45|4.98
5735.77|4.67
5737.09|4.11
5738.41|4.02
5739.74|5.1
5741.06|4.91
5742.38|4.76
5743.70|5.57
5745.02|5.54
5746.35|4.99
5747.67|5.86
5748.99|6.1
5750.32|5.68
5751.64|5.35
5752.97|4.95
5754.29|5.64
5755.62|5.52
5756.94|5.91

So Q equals 0.1 Angstrom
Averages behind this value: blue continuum 4.3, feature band 4.48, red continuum 4.67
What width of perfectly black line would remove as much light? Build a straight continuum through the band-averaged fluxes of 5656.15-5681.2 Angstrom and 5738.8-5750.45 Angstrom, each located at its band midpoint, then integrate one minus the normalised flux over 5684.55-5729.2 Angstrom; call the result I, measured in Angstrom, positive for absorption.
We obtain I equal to 2.0 Angstrom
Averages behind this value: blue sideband 4.34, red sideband 5.34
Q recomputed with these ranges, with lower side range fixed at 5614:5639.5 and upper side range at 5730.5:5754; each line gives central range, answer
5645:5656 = -0.5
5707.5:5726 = 0.1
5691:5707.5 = 0.4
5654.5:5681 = 0.2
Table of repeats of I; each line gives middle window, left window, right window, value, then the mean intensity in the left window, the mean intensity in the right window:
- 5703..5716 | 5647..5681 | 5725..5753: 0.38 Angstrom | 4.38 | 5.01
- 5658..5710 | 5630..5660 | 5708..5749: 0.95 Angstrom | 4.17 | 4.88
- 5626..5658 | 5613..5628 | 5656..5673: -0.58 Angstrom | 3.98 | 4.2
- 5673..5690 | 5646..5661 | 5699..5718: 0.14 Angstrom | 4.37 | 4.61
